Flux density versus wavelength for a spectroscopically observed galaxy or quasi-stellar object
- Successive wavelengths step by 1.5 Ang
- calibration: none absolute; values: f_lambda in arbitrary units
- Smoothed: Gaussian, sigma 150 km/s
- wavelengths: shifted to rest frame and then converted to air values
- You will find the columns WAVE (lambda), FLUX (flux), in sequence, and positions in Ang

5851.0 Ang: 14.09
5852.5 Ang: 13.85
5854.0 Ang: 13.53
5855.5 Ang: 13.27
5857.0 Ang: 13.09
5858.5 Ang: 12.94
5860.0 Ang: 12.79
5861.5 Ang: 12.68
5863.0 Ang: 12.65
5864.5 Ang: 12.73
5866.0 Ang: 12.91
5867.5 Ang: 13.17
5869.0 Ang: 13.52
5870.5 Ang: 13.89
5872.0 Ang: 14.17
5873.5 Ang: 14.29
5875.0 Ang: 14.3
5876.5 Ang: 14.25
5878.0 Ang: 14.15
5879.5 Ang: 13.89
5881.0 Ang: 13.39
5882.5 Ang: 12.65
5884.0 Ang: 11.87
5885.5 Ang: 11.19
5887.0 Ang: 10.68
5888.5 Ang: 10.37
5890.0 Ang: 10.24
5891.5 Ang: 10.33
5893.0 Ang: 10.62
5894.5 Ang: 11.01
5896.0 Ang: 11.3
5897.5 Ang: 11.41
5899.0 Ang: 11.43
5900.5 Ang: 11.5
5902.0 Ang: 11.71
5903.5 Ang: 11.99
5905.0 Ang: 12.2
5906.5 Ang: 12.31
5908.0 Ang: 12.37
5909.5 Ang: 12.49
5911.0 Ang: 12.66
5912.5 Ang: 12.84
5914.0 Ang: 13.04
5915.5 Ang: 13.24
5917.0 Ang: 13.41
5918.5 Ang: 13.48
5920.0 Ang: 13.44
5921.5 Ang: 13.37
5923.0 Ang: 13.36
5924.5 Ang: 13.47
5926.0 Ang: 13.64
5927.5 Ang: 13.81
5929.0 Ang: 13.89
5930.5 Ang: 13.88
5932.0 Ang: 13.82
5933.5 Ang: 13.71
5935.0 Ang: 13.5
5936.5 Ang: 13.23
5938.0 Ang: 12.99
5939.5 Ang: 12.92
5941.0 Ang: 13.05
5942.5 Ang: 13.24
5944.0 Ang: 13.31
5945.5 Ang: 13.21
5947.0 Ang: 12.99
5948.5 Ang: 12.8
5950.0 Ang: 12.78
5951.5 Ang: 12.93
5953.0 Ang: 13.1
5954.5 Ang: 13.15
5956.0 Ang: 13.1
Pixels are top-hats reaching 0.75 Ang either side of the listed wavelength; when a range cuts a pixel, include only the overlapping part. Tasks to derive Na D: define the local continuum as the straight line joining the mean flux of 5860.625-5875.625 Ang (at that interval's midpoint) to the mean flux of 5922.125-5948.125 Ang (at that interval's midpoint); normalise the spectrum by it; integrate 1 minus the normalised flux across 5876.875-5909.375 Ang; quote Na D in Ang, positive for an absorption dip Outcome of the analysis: 3.9 Ang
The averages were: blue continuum 13.4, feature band 11.8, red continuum 13.4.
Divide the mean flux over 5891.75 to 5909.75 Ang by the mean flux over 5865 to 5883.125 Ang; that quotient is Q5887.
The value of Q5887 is 0.85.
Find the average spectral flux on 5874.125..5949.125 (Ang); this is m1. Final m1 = 12.7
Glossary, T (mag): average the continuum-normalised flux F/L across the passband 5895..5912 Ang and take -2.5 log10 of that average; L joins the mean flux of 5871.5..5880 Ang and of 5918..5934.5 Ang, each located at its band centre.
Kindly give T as 0.16 mag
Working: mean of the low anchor 14.2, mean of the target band 11.9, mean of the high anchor 13.6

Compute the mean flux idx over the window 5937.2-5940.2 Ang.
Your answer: 13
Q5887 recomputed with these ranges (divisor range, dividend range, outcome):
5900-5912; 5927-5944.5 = 1.10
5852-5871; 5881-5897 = 0.85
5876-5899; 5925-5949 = 1.14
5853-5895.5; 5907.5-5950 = 1.05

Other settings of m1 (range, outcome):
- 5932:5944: 13.3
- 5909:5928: 13.3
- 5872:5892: 12.5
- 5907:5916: 12.7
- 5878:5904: 11.6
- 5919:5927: 13.5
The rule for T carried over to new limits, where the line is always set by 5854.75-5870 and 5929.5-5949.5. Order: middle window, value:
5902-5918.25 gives 0.05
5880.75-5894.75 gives 0.17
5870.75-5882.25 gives -0.08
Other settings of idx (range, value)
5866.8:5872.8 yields 13.7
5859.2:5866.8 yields 12.8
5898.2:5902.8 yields 11.6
